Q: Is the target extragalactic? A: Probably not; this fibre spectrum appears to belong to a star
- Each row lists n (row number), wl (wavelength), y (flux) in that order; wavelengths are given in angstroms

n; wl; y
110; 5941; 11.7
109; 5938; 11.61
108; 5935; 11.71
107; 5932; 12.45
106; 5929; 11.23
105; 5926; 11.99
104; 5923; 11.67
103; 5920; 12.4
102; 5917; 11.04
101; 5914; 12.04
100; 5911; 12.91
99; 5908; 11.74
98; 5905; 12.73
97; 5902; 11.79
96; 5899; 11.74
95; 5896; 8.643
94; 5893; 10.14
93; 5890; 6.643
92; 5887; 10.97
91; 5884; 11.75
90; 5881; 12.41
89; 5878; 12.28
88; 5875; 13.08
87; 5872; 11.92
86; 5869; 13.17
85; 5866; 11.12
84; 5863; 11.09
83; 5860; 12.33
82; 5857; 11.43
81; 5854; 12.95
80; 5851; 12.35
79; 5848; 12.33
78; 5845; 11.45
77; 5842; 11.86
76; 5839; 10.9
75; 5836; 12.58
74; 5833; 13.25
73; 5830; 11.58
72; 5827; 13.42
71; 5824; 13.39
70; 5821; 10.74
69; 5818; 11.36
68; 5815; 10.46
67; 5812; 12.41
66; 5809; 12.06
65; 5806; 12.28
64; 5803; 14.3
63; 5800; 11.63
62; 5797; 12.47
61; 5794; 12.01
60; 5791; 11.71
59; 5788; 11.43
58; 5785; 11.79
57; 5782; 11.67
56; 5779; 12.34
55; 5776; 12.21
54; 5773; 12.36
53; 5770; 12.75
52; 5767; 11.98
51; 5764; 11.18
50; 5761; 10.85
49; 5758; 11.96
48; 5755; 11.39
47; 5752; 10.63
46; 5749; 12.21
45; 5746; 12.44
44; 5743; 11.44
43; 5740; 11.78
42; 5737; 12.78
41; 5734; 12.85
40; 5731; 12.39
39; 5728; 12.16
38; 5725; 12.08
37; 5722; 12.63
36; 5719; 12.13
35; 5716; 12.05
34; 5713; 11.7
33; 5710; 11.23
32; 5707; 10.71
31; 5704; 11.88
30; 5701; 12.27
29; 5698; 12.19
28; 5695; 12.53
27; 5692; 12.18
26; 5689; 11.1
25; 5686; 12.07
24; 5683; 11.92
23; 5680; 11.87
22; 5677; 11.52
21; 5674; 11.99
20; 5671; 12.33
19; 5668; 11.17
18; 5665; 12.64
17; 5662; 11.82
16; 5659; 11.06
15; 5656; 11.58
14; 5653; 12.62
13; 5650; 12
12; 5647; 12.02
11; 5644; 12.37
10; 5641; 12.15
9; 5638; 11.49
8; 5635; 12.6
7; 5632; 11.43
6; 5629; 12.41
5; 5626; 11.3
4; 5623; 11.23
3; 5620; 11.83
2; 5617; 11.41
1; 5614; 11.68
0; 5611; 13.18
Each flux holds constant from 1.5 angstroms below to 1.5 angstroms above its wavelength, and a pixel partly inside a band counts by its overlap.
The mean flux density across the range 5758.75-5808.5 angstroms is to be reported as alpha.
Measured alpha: 12.1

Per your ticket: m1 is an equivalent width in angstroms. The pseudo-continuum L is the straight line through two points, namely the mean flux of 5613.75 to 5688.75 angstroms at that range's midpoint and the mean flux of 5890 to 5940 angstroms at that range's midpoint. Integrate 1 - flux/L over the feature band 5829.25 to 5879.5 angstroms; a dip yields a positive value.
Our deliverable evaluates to -2.40 angstroms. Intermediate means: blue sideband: 11.9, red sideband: 11.5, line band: 12.1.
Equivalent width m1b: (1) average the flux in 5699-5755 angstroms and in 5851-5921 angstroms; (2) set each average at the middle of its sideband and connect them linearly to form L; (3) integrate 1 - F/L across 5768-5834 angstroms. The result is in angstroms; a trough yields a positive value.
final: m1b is -2.1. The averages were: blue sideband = 12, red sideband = 11.6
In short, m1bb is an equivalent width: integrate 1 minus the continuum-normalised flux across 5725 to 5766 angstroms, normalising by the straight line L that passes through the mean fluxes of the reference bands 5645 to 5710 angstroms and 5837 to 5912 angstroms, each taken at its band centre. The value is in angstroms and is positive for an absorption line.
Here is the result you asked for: -0.3 angstroms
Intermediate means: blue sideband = 11.9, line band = 11.9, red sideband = 11.6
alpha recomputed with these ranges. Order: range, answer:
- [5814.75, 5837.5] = 12.2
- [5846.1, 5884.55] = 12.2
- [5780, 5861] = 12.1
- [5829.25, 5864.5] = 12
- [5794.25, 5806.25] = 12.6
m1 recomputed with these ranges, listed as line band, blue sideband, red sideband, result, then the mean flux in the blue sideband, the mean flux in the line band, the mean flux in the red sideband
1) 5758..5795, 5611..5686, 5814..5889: 0.3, 11.9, 11.9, 12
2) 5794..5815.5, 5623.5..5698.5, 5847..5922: -1.0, 11.9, 12.3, 11.6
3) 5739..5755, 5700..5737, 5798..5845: 0.5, 12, 11.7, 12.1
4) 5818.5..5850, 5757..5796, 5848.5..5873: -0.3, 11.9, 12.1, 12.1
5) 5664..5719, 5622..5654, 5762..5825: 0.6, 12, 11.9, 12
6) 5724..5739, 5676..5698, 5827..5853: -0.6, 11.9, 12.4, 12.1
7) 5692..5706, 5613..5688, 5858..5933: -0.4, 11.9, 12.2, 11.6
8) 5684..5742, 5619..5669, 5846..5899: -1.4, 11.9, 12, 11.5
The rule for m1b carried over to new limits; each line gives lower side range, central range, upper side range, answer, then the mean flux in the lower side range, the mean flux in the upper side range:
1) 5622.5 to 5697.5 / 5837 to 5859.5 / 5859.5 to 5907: -1.0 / 11.9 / 11.3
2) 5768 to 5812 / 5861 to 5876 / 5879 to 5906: -1.3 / 12.2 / 10.7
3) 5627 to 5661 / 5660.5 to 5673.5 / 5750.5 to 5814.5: 0.0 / 12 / 11.9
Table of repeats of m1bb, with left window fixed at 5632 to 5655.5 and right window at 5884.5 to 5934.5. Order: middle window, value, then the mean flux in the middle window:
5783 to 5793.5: 0.0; 11.7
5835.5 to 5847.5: -0.2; 11.7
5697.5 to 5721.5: 0.2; 11.8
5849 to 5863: -0.9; 12.1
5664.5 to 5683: 0.2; 11.9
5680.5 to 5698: 0.0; 12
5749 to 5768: 0.6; 11.4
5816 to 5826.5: -0.3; 11.9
